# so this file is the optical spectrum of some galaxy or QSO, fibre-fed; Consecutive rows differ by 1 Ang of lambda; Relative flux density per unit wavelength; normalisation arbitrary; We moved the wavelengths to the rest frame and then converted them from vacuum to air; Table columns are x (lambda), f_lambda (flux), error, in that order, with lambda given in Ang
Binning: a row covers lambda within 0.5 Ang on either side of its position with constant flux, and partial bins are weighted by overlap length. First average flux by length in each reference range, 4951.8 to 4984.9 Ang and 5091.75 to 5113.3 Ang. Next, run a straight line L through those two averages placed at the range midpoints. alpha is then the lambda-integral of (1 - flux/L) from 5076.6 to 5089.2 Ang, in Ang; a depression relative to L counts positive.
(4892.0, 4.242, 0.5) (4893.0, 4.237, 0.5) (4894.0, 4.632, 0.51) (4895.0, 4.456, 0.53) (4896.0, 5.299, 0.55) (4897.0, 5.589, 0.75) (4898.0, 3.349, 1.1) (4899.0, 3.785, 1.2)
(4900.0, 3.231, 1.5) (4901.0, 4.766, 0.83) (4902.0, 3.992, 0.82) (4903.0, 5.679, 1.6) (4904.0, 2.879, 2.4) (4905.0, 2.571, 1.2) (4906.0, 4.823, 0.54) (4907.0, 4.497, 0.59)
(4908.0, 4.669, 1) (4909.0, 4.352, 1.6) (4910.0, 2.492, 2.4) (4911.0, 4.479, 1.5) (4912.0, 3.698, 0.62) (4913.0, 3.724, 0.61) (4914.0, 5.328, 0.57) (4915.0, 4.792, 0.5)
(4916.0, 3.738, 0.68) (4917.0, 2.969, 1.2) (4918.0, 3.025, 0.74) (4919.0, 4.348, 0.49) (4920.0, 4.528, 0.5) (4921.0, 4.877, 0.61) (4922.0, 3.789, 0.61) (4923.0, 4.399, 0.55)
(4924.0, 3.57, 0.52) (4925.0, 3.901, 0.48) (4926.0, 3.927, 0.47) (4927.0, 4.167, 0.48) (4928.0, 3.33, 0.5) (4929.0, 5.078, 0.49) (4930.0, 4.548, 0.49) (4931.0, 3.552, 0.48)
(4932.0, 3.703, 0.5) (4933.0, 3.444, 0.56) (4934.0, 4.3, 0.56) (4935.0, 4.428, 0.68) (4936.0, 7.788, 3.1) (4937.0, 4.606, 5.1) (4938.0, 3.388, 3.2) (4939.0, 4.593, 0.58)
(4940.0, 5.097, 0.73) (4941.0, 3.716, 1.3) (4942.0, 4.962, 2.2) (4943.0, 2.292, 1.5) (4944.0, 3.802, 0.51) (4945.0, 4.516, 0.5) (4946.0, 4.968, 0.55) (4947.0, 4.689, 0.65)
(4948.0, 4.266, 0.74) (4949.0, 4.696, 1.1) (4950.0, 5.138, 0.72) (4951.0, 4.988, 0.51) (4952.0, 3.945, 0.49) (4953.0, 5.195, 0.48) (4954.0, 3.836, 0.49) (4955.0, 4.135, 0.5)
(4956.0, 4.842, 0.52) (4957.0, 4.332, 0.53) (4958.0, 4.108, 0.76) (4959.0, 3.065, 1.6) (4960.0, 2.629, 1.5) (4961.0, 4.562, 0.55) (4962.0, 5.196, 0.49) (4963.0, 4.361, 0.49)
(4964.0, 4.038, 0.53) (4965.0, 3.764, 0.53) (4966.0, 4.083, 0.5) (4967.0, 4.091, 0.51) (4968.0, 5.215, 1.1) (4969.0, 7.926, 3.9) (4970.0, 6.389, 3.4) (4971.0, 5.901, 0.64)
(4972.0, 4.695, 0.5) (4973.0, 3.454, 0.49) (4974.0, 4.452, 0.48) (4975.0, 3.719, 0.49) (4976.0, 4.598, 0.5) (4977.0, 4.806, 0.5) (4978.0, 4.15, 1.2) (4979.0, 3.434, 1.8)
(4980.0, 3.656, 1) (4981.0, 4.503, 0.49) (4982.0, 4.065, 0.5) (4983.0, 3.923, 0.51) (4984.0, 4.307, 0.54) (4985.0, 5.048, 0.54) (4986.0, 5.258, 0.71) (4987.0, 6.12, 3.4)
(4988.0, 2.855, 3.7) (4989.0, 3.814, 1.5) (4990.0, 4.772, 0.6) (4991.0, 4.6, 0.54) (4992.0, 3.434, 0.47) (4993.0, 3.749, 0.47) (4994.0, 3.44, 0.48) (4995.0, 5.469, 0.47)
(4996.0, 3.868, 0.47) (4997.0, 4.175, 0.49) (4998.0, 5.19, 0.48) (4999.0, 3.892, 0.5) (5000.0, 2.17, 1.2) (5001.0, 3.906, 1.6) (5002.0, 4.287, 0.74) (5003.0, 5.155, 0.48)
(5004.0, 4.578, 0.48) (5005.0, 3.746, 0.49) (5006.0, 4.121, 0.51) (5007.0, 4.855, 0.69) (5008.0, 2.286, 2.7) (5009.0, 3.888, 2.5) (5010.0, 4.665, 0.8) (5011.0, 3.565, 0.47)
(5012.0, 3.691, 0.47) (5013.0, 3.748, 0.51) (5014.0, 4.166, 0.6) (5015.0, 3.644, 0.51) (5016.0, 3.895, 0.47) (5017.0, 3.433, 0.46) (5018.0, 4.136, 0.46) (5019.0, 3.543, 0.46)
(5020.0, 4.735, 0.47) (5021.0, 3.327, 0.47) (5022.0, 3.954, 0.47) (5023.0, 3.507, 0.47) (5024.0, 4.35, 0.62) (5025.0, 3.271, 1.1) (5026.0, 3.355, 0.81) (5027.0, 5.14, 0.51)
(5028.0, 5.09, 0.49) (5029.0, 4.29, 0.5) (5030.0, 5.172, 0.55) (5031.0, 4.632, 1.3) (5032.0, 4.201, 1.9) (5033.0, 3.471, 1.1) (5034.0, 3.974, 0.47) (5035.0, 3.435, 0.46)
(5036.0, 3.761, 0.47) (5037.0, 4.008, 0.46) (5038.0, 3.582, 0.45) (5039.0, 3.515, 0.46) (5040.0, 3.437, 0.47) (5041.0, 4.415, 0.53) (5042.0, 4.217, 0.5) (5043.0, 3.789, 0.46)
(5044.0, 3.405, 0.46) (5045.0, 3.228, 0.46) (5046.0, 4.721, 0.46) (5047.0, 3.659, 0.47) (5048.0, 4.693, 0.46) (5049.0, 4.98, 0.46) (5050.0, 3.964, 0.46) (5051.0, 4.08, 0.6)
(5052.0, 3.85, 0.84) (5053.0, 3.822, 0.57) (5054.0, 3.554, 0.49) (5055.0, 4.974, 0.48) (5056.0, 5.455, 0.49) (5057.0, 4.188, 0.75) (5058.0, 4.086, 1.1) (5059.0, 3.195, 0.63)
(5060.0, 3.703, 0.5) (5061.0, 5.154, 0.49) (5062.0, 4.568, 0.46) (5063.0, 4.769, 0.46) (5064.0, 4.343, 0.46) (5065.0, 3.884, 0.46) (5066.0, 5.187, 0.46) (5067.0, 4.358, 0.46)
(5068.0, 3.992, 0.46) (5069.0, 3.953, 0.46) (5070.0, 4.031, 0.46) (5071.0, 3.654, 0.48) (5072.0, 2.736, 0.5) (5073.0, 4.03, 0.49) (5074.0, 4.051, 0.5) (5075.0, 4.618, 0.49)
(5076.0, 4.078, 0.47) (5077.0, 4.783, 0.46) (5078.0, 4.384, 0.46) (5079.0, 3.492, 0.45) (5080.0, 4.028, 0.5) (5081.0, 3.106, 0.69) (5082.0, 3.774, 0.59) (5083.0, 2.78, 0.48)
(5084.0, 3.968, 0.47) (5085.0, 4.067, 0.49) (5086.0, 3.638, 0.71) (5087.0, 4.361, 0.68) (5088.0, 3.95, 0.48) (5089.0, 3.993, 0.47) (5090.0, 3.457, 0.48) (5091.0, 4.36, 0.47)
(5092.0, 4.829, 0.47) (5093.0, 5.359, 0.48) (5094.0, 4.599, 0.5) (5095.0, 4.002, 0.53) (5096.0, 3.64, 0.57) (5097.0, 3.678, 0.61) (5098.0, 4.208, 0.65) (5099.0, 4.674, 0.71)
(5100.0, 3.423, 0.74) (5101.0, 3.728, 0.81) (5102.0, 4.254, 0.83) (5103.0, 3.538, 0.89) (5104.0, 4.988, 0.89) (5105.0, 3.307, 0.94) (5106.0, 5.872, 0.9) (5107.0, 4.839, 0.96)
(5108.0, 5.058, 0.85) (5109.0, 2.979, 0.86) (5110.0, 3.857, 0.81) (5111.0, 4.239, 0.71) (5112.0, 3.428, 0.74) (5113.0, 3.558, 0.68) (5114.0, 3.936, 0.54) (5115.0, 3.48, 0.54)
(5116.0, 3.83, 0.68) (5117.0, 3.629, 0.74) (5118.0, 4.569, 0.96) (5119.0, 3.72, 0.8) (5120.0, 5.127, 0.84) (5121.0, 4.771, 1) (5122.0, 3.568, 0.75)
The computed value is 1.1 Ang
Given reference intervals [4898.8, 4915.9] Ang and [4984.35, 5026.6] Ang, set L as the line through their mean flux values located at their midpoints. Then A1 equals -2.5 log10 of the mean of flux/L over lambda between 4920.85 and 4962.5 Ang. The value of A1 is -0.054 mag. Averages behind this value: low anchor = 4.1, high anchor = 4.04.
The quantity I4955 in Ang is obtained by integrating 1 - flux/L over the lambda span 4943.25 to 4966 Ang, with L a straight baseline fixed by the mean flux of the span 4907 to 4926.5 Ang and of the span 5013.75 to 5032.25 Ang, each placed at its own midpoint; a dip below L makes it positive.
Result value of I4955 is -1.3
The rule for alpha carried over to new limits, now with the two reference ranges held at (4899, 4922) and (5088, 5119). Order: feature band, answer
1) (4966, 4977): -2.49 Ang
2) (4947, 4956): -1.08 Ang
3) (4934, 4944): -1.06 Ang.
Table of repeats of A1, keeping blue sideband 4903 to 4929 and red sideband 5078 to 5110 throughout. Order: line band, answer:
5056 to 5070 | -0.06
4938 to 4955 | -0.09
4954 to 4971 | -0.14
